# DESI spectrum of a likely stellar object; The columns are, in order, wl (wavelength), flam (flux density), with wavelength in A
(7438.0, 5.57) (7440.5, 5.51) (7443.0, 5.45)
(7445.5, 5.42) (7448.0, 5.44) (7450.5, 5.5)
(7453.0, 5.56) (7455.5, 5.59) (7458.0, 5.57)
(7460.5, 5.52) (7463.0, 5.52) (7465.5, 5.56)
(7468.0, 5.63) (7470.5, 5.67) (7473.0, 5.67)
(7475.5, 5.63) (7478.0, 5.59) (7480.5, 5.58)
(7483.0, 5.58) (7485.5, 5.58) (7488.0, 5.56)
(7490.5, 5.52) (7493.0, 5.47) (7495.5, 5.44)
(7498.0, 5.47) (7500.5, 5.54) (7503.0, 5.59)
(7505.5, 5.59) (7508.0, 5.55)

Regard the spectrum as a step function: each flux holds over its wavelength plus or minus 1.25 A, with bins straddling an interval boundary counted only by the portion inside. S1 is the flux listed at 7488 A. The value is 5.56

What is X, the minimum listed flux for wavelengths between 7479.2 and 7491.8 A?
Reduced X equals 5.52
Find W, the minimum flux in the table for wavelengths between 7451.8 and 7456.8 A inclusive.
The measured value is 5.56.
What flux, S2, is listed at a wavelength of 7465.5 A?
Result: 5.56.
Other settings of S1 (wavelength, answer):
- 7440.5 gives 5.51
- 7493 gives 5.47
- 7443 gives 5.45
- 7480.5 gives 5.58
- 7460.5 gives 5.52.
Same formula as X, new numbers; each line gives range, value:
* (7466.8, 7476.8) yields 5.63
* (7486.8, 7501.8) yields 5.44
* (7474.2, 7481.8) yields 5.58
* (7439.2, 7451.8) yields 5.42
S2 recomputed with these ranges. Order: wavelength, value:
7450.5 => 5.5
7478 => 5.59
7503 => 5.59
